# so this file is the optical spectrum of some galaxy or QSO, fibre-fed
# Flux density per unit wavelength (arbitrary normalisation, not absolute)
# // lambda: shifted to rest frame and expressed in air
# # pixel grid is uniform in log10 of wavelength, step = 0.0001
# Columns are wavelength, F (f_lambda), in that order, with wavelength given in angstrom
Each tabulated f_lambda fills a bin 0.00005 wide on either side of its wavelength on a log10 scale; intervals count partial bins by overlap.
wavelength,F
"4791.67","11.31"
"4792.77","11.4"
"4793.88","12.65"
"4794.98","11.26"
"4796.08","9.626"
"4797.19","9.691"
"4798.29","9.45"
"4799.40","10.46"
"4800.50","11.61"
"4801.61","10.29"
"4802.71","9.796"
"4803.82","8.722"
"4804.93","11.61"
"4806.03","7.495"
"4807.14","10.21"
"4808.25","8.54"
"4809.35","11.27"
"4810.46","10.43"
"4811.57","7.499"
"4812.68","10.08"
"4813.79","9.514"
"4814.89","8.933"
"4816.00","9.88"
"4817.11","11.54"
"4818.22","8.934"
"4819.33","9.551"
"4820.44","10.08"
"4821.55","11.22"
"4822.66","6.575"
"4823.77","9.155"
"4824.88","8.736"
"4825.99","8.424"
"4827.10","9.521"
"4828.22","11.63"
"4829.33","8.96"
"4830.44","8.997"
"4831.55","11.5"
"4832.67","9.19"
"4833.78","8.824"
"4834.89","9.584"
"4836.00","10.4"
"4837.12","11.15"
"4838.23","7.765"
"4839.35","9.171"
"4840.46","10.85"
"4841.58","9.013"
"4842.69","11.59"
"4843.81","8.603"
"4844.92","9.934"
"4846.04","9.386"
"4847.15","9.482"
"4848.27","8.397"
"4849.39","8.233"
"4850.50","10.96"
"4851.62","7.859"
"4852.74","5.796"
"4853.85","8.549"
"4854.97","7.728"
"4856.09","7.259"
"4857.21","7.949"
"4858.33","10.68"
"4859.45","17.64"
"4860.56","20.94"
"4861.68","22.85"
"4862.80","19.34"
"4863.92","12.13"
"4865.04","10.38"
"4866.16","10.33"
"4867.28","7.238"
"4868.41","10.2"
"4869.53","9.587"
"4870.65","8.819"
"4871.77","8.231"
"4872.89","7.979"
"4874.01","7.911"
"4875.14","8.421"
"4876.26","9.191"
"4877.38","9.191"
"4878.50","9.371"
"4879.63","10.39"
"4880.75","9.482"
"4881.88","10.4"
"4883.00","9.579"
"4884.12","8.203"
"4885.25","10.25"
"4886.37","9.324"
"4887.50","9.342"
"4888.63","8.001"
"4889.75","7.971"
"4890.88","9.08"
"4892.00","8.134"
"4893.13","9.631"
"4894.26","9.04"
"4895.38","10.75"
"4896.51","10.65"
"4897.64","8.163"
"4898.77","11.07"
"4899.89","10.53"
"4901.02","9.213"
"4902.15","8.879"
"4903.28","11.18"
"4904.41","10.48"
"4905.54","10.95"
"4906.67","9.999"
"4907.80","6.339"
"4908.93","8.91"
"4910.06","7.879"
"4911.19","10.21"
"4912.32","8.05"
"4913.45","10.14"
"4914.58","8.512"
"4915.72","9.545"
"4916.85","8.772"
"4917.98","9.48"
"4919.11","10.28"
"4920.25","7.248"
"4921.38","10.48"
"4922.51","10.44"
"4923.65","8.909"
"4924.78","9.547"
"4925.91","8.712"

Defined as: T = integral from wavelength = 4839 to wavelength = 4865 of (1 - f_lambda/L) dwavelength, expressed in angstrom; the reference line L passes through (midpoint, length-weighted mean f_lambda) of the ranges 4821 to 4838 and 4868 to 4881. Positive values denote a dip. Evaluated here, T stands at -5.0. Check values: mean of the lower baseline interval 9.56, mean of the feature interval 11.1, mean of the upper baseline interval 9.05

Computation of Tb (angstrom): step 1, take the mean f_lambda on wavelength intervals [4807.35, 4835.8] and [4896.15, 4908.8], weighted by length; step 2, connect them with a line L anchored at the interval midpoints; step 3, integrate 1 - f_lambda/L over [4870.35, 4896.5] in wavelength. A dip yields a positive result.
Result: 1.6 angstrom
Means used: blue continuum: 9.56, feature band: 9.11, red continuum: 9.72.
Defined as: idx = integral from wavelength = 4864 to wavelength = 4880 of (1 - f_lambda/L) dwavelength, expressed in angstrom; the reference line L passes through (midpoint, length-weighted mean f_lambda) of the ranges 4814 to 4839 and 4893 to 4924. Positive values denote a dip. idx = 0.6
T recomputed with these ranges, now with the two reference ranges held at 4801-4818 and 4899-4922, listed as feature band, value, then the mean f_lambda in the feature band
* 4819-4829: 0.3 angstrom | 9.42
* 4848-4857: 1.4 angstrom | 8.08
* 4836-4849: 0.0 angstrom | 9.59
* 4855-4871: -4.8 angstrom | 12.4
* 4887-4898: 0.4 angstrom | 9.09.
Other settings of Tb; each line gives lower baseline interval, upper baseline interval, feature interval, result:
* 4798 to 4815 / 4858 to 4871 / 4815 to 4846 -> 4.48 angstrom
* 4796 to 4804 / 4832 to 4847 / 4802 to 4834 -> 0.98 angstrom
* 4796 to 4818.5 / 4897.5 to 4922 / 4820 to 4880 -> -2.67 angstrom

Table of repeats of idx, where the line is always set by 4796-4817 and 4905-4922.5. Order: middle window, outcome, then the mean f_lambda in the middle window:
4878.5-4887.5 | -0.3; 9.62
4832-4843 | -0.1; 9.73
